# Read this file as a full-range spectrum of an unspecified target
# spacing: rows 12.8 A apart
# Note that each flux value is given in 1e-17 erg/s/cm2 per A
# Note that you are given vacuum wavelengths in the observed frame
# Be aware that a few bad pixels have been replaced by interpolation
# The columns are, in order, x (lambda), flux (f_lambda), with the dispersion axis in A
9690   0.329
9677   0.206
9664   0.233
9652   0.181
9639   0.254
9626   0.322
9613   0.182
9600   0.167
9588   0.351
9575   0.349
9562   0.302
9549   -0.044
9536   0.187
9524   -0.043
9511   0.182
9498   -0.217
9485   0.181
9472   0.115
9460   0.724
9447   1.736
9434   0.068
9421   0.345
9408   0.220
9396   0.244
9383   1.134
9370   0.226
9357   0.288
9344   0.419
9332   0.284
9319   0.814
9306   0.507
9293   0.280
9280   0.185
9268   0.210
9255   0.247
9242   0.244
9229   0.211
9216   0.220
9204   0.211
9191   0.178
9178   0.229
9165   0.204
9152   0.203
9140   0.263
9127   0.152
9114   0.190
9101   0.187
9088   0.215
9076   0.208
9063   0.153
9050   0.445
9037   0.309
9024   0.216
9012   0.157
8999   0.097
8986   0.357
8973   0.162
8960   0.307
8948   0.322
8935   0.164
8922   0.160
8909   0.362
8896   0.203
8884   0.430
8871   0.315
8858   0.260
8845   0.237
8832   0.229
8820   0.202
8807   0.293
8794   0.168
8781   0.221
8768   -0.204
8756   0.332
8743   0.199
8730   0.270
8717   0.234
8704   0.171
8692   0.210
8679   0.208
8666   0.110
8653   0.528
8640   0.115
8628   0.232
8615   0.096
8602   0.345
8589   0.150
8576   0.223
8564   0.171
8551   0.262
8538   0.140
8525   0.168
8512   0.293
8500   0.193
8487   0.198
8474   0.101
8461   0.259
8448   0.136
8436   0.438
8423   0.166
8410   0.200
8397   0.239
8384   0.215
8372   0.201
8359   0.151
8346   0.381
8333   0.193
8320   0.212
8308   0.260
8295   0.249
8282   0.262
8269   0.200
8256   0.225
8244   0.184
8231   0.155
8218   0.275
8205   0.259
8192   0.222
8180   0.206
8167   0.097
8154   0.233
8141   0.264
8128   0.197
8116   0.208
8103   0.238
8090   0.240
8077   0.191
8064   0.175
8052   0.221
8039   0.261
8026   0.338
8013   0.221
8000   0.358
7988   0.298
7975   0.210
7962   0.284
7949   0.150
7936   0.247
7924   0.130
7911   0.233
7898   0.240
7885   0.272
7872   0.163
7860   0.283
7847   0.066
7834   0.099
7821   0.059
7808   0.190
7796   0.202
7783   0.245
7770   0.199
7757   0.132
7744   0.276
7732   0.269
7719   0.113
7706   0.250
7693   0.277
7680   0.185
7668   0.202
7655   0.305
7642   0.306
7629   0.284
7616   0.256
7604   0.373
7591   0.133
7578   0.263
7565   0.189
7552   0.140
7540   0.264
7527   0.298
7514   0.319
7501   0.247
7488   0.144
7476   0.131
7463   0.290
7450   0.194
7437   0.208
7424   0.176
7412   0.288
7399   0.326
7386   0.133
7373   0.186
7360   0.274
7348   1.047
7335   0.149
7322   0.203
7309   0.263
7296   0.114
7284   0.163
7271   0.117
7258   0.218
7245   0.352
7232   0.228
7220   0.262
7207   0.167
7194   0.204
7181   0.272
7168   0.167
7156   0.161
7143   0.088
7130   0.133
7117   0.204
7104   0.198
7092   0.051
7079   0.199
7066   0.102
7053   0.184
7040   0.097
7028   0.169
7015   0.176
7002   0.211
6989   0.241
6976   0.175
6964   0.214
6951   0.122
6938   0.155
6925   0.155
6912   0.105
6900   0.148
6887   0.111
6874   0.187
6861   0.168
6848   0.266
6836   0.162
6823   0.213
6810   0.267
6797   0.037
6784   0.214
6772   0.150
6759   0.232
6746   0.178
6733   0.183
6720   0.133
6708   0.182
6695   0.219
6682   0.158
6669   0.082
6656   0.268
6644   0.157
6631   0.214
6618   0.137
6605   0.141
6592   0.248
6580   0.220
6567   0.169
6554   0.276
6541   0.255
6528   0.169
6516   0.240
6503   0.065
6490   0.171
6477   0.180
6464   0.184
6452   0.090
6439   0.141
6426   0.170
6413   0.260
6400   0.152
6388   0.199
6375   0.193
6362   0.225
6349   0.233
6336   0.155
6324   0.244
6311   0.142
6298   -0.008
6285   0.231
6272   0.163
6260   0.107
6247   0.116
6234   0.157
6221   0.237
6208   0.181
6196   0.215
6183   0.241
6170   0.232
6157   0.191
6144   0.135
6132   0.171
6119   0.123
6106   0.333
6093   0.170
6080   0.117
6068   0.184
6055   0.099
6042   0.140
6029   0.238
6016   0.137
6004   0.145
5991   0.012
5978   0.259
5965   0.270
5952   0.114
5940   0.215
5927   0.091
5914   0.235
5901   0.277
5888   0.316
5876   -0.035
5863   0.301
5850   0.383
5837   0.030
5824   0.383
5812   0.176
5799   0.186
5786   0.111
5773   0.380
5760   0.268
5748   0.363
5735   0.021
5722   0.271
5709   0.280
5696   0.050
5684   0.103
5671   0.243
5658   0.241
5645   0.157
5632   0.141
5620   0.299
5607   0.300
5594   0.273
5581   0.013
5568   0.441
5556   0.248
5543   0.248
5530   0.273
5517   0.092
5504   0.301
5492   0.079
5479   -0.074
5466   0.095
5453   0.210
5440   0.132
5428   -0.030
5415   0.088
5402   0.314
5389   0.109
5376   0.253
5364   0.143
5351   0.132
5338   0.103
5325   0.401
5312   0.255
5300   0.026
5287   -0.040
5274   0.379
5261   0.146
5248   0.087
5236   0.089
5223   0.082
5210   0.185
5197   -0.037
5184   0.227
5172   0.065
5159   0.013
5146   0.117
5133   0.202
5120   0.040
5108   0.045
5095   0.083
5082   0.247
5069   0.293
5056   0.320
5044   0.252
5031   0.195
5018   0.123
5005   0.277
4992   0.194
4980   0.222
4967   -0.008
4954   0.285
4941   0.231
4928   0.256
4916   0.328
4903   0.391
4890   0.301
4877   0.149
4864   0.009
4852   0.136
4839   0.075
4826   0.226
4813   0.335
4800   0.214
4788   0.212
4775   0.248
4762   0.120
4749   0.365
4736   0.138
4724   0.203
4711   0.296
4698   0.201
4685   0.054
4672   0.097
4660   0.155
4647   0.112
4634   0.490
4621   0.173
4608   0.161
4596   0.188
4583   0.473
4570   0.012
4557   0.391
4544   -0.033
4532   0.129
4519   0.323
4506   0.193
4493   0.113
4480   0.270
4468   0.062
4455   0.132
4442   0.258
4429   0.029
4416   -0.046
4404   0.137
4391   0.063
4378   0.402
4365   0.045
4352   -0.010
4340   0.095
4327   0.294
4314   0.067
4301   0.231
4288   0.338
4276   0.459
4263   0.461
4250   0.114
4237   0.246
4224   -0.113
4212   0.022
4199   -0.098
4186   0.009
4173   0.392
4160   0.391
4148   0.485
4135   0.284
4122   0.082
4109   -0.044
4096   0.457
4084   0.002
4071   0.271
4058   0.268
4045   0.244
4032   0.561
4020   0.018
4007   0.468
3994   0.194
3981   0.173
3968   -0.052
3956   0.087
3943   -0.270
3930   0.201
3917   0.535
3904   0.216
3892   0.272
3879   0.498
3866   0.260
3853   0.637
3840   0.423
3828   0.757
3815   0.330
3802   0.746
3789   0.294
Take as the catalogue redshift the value 0.97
